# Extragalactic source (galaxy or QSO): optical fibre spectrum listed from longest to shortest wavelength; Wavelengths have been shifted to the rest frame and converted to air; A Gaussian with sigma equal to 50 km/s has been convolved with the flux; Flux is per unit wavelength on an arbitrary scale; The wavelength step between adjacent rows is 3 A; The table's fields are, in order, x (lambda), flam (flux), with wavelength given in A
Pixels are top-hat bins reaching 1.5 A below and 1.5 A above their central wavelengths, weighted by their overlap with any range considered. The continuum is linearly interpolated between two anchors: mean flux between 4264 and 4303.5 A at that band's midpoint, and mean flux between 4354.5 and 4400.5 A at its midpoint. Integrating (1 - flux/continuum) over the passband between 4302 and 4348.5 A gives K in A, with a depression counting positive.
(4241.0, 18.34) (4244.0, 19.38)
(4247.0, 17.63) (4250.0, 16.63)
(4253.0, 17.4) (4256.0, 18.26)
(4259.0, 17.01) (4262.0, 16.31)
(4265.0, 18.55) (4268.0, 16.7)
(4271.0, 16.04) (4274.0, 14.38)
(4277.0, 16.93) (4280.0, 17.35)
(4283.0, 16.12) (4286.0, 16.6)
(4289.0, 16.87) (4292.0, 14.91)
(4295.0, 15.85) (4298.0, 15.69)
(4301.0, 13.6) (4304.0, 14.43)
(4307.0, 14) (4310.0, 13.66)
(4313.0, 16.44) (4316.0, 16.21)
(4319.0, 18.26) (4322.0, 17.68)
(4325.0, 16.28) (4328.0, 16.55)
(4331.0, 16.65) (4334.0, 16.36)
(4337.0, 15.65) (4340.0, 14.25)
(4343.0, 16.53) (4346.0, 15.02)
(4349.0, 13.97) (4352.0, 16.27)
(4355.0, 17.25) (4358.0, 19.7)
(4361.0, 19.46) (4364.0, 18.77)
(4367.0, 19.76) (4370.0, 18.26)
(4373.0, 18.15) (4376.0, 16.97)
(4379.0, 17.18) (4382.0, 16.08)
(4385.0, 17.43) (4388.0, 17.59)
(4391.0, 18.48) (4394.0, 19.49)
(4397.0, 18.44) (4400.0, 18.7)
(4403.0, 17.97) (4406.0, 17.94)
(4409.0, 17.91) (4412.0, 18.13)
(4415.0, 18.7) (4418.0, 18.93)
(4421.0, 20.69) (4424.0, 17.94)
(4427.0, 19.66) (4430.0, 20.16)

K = 3.3 A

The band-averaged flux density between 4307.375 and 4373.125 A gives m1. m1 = 16.8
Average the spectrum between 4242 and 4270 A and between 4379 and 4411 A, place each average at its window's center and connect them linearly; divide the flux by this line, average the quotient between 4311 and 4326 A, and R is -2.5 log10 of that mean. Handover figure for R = 0.05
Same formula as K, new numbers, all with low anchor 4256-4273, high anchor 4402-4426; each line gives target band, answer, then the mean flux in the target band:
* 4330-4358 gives 2.91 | 16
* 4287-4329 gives 4.07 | 15.7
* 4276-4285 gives 0.19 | 16.8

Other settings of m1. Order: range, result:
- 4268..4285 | 16.2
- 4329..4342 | 15.8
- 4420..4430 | 19.5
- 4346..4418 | 17.9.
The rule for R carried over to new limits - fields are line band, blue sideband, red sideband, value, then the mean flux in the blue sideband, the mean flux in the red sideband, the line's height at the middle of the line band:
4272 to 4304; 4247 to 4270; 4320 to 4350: 0.07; 17.3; 16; 16.8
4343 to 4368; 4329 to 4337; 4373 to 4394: -0.03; 16.3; 17.5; 16.9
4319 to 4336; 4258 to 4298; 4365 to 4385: 0.02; 16.4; 17.7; 17.1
